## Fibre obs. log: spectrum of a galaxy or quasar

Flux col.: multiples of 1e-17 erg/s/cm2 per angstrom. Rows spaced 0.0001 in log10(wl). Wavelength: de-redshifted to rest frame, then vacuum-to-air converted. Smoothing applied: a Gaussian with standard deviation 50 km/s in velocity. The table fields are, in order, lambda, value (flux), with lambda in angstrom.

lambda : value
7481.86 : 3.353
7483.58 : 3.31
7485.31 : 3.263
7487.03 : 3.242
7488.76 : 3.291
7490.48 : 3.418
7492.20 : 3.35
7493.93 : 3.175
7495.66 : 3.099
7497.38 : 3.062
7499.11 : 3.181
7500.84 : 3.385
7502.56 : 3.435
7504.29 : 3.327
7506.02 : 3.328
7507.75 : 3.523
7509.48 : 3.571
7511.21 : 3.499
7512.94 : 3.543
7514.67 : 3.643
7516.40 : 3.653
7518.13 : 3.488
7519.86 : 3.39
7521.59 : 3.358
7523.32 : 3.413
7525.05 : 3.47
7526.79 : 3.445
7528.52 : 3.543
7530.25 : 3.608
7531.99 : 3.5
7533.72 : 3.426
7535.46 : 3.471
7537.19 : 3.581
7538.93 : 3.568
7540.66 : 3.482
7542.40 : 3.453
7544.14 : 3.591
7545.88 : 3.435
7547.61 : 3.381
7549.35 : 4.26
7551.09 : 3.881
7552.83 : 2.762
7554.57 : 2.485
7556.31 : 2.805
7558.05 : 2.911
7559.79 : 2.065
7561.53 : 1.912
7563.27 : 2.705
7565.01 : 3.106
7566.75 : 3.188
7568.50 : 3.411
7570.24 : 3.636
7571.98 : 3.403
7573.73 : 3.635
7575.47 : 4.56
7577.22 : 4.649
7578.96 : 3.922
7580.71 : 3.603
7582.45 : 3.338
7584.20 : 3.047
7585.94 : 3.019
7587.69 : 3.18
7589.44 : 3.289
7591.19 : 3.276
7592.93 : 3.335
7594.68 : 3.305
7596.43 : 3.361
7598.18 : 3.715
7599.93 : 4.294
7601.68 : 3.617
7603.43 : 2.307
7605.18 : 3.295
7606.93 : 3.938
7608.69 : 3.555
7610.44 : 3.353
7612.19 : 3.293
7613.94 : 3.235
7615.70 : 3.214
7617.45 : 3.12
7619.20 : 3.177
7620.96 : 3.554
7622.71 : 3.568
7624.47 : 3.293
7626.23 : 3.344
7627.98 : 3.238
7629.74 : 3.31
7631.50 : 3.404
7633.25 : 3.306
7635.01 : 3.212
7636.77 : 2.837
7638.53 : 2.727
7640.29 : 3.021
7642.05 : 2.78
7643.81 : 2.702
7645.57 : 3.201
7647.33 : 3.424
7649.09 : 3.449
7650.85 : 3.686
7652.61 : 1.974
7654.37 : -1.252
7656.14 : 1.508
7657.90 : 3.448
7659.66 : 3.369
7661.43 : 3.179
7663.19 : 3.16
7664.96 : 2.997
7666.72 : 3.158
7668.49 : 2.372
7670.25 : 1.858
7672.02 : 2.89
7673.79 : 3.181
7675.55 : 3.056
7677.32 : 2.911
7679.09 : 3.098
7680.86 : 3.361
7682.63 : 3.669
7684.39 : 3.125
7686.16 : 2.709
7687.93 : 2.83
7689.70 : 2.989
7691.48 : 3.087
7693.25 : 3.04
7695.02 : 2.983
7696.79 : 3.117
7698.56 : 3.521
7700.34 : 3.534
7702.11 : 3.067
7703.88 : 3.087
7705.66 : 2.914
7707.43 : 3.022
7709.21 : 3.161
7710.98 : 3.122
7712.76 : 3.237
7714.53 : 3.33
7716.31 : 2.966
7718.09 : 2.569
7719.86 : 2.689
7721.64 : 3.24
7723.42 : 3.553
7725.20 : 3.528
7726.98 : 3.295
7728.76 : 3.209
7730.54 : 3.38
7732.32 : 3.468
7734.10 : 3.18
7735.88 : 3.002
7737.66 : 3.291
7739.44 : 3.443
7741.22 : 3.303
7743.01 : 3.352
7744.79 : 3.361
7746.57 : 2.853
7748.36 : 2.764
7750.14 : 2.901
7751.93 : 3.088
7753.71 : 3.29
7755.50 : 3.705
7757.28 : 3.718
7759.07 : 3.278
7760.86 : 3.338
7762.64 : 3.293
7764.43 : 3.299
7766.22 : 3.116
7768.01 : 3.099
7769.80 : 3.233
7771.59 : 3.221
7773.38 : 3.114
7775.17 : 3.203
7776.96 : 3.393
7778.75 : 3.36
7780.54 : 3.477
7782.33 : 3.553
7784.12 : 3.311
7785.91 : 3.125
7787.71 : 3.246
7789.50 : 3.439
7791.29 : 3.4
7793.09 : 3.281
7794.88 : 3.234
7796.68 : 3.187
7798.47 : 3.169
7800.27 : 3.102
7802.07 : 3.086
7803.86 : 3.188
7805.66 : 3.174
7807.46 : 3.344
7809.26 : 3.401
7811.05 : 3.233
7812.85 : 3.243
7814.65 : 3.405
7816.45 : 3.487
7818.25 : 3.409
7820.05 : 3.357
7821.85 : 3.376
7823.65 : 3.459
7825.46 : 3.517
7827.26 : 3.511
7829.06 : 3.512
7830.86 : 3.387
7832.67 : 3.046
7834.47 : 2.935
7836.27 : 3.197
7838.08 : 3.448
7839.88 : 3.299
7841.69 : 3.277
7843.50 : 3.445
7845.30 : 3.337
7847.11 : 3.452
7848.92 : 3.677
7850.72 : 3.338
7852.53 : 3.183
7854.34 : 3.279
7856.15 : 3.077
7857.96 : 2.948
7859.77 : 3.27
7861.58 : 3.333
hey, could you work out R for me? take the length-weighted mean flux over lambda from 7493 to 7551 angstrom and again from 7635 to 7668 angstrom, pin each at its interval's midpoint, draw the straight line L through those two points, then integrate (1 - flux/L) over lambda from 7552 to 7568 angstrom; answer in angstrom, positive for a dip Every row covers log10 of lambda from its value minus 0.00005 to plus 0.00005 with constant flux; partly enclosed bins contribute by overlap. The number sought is 2.85 angstrom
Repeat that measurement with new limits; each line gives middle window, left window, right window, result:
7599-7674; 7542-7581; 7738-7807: 6.3 angstrom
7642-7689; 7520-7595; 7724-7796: 7.2 angstrom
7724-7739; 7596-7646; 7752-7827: 0.0 angstrom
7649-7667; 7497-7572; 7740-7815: 4.0 angstrom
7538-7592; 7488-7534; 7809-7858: 1.2 angstrom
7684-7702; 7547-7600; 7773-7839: 1.2 angstrom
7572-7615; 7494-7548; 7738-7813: -1.4 angstrom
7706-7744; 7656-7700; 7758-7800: -0.8 angstrom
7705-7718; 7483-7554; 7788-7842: 1.0 angstrom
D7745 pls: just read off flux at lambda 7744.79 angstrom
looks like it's 3.361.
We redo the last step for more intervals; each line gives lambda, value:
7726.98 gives 3.295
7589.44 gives 3.289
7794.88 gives 3.234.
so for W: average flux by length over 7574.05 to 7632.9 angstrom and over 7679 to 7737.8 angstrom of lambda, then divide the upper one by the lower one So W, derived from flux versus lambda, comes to 0.9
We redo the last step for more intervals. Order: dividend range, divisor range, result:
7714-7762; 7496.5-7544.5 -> 0.93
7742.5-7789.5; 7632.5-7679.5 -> 1.17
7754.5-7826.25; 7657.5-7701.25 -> 1.08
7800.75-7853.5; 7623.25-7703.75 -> 1.13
